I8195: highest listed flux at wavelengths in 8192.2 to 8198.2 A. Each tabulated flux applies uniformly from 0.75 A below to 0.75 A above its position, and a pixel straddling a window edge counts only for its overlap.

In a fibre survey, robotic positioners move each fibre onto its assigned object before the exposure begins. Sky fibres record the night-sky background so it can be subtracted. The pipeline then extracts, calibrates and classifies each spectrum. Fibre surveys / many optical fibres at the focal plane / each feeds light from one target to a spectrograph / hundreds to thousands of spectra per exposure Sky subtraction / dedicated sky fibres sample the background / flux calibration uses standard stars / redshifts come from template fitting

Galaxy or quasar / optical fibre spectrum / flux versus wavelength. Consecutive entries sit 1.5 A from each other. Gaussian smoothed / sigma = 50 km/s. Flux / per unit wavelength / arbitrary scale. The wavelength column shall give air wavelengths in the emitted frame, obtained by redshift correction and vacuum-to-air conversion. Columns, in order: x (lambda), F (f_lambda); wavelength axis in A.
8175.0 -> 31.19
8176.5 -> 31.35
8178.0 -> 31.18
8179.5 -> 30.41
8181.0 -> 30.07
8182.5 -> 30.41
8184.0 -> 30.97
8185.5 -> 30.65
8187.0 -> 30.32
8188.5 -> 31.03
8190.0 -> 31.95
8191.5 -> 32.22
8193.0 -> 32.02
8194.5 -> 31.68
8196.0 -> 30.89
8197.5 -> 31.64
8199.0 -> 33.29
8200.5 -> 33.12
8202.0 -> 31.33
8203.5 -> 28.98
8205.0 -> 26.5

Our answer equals 32.02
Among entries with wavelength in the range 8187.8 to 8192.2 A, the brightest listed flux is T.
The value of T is 32.22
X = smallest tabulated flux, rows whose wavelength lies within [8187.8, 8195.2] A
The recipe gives 31.03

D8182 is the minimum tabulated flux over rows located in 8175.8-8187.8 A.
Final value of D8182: 30.07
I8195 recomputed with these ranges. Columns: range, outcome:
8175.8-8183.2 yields 31.35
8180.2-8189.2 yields 31.03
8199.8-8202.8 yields 33.12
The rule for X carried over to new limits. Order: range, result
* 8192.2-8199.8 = 30.89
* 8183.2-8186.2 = 30.65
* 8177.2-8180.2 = 30.41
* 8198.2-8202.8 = 31.33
